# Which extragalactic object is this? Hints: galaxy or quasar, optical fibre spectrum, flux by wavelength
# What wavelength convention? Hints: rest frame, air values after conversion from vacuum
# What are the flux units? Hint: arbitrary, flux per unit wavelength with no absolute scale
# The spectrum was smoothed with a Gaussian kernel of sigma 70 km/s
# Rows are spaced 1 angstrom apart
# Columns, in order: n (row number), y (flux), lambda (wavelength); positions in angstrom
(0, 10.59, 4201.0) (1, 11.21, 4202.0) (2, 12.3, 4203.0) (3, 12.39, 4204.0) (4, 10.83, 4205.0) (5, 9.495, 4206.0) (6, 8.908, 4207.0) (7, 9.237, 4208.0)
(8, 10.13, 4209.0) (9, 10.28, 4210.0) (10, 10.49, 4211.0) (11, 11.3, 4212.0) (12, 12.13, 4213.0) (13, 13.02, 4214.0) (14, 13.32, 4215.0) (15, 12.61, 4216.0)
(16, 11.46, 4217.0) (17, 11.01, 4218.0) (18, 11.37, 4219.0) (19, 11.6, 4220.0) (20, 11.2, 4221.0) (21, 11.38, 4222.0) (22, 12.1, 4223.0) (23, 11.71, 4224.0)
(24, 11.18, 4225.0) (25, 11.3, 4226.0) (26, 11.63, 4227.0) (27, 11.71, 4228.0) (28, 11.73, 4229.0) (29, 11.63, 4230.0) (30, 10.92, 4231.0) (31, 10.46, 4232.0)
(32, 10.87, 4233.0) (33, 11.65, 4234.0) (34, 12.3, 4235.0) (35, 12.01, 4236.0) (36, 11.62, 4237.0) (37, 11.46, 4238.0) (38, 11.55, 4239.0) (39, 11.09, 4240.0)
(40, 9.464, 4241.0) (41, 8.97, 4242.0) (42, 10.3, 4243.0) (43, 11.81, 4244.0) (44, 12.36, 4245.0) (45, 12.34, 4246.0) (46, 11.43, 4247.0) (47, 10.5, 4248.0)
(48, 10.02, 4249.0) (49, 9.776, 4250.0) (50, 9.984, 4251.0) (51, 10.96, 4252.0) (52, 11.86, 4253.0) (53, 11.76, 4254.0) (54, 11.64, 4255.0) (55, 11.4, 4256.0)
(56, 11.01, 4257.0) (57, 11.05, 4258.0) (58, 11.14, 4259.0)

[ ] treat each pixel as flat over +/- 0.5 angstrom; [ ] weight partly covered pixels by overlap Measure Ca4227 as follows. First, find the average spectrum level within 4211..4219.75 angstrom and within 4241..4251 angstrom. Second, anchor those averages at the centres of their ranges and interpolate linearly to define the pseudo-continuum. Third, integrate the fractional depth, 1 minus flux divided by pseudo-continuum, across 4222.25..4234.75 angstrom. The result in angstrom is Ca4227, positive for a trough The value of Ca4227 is -0.01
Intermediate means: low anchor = 11.9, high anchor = 10.7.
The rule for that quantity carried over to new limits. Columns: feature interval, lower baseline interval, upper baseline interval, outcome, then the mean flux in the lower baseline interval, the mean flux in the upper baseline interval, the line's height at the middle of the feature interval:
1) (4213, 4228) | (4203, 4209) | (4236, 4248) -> -1.6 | 10.3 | 11.1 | 10.7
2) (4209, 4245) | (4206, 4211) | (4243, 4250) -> -3.3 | 9.71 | 11.2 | 10.4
